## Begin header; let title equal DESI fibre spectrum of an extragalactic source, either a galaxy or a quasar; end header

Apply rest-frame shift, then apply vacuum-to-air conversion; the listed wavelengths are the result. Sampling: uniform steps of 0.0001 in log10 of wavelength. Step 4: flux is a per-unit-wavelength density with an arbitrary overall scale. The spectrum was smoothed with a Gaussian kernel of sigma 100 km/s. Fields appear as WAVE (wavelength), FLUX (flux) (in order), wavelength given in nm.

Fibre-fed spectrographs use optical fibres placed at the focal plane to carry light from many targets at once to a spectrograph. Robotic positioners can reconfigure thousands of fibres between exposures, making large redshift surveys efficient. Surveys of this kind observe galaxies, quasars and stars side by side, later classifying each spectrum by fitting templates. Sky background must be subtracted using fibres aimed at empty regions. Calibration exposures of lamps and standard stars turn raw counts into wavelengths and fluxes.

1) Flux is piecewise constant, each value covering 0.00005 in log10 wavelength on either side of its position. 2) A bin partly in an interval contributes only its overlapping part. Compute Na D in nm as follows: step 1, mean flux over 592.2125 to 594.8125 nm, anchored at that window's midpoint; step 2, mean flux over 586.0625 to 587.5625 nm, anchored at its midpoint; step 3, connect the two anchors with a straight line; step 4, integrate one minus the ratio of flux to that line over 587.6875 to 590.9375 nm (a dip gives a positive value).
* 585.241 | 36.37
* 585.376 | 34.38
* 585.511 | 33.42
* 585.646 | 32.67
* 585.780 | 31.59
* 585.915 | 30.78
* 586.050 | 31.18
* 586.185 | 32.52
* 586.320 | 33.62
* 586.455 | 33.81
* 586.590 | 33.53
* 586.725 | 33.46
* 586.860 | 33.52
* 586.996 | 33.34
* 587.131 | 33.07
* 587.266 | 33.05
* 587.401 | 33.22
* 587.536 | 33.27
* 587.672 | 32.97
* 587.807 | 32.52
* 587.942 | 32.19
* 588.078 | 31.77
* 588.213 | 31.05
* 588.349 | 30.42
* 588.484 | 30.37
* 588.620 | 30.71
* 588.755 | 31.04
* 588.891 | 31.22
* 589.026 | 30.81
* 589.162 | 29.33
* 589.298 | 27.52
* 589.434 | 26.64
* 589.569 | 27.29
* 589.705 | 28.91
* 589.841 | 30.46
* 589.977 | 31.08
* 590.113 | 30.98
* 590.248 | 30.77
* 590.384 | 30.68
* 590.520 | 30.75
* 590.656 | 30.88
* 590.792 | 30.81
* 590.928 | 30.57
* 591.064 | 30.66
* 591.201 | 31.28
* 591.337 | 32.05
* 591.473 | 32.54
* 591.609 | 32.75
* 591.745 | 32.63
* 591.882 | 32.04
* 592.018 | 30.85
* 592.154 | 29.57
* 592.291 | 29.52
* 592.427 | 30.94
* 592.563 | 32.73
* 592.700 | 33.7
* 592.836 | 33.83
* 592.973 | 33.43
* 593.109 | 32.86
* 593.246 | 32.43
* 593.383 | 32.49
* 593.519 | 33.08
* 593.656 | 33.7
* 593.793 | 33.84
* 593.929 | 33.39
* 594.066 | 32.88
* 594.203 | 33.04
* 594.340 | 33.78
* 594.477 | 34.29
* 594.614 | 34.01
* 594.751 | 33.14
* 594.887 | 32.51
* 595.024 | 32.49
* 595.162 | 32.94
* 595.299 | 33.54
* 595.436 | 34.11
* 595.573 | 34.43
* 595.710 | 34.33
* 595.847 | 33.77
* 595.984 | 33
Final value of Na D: 0.27 nm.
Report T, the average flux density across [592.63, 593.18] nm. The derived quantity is 33.4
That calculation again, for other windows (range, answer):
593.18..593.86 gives 33.1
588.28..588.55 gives 30.4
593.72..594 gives 33.6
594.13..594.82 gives 33.7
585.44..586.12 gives 32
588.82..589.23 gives 30.4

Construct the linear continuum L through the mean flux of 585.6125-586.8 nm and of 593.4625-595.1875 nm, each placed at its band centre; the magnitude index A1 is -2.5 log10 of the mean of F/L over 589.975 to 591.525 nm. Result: 0.07 mag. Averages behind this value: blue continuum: 32.6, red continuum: 33.3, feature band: 31.1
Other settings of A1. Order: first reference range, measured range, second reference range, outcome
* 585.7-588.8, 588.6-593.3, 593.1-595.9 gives 0.06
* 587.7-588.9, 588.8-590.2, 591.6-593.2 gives 0.07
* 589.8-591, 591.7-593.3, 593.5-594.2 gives 0.01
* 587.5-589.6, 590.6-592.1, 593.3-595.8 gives 0.01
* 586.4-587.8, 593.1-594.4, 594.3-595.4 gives 0.01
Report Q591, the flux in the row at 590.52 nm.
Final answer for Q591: 30.75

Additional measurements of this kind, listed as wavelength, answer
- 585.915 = 30.78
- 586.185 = 32.52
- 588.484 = 30.37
